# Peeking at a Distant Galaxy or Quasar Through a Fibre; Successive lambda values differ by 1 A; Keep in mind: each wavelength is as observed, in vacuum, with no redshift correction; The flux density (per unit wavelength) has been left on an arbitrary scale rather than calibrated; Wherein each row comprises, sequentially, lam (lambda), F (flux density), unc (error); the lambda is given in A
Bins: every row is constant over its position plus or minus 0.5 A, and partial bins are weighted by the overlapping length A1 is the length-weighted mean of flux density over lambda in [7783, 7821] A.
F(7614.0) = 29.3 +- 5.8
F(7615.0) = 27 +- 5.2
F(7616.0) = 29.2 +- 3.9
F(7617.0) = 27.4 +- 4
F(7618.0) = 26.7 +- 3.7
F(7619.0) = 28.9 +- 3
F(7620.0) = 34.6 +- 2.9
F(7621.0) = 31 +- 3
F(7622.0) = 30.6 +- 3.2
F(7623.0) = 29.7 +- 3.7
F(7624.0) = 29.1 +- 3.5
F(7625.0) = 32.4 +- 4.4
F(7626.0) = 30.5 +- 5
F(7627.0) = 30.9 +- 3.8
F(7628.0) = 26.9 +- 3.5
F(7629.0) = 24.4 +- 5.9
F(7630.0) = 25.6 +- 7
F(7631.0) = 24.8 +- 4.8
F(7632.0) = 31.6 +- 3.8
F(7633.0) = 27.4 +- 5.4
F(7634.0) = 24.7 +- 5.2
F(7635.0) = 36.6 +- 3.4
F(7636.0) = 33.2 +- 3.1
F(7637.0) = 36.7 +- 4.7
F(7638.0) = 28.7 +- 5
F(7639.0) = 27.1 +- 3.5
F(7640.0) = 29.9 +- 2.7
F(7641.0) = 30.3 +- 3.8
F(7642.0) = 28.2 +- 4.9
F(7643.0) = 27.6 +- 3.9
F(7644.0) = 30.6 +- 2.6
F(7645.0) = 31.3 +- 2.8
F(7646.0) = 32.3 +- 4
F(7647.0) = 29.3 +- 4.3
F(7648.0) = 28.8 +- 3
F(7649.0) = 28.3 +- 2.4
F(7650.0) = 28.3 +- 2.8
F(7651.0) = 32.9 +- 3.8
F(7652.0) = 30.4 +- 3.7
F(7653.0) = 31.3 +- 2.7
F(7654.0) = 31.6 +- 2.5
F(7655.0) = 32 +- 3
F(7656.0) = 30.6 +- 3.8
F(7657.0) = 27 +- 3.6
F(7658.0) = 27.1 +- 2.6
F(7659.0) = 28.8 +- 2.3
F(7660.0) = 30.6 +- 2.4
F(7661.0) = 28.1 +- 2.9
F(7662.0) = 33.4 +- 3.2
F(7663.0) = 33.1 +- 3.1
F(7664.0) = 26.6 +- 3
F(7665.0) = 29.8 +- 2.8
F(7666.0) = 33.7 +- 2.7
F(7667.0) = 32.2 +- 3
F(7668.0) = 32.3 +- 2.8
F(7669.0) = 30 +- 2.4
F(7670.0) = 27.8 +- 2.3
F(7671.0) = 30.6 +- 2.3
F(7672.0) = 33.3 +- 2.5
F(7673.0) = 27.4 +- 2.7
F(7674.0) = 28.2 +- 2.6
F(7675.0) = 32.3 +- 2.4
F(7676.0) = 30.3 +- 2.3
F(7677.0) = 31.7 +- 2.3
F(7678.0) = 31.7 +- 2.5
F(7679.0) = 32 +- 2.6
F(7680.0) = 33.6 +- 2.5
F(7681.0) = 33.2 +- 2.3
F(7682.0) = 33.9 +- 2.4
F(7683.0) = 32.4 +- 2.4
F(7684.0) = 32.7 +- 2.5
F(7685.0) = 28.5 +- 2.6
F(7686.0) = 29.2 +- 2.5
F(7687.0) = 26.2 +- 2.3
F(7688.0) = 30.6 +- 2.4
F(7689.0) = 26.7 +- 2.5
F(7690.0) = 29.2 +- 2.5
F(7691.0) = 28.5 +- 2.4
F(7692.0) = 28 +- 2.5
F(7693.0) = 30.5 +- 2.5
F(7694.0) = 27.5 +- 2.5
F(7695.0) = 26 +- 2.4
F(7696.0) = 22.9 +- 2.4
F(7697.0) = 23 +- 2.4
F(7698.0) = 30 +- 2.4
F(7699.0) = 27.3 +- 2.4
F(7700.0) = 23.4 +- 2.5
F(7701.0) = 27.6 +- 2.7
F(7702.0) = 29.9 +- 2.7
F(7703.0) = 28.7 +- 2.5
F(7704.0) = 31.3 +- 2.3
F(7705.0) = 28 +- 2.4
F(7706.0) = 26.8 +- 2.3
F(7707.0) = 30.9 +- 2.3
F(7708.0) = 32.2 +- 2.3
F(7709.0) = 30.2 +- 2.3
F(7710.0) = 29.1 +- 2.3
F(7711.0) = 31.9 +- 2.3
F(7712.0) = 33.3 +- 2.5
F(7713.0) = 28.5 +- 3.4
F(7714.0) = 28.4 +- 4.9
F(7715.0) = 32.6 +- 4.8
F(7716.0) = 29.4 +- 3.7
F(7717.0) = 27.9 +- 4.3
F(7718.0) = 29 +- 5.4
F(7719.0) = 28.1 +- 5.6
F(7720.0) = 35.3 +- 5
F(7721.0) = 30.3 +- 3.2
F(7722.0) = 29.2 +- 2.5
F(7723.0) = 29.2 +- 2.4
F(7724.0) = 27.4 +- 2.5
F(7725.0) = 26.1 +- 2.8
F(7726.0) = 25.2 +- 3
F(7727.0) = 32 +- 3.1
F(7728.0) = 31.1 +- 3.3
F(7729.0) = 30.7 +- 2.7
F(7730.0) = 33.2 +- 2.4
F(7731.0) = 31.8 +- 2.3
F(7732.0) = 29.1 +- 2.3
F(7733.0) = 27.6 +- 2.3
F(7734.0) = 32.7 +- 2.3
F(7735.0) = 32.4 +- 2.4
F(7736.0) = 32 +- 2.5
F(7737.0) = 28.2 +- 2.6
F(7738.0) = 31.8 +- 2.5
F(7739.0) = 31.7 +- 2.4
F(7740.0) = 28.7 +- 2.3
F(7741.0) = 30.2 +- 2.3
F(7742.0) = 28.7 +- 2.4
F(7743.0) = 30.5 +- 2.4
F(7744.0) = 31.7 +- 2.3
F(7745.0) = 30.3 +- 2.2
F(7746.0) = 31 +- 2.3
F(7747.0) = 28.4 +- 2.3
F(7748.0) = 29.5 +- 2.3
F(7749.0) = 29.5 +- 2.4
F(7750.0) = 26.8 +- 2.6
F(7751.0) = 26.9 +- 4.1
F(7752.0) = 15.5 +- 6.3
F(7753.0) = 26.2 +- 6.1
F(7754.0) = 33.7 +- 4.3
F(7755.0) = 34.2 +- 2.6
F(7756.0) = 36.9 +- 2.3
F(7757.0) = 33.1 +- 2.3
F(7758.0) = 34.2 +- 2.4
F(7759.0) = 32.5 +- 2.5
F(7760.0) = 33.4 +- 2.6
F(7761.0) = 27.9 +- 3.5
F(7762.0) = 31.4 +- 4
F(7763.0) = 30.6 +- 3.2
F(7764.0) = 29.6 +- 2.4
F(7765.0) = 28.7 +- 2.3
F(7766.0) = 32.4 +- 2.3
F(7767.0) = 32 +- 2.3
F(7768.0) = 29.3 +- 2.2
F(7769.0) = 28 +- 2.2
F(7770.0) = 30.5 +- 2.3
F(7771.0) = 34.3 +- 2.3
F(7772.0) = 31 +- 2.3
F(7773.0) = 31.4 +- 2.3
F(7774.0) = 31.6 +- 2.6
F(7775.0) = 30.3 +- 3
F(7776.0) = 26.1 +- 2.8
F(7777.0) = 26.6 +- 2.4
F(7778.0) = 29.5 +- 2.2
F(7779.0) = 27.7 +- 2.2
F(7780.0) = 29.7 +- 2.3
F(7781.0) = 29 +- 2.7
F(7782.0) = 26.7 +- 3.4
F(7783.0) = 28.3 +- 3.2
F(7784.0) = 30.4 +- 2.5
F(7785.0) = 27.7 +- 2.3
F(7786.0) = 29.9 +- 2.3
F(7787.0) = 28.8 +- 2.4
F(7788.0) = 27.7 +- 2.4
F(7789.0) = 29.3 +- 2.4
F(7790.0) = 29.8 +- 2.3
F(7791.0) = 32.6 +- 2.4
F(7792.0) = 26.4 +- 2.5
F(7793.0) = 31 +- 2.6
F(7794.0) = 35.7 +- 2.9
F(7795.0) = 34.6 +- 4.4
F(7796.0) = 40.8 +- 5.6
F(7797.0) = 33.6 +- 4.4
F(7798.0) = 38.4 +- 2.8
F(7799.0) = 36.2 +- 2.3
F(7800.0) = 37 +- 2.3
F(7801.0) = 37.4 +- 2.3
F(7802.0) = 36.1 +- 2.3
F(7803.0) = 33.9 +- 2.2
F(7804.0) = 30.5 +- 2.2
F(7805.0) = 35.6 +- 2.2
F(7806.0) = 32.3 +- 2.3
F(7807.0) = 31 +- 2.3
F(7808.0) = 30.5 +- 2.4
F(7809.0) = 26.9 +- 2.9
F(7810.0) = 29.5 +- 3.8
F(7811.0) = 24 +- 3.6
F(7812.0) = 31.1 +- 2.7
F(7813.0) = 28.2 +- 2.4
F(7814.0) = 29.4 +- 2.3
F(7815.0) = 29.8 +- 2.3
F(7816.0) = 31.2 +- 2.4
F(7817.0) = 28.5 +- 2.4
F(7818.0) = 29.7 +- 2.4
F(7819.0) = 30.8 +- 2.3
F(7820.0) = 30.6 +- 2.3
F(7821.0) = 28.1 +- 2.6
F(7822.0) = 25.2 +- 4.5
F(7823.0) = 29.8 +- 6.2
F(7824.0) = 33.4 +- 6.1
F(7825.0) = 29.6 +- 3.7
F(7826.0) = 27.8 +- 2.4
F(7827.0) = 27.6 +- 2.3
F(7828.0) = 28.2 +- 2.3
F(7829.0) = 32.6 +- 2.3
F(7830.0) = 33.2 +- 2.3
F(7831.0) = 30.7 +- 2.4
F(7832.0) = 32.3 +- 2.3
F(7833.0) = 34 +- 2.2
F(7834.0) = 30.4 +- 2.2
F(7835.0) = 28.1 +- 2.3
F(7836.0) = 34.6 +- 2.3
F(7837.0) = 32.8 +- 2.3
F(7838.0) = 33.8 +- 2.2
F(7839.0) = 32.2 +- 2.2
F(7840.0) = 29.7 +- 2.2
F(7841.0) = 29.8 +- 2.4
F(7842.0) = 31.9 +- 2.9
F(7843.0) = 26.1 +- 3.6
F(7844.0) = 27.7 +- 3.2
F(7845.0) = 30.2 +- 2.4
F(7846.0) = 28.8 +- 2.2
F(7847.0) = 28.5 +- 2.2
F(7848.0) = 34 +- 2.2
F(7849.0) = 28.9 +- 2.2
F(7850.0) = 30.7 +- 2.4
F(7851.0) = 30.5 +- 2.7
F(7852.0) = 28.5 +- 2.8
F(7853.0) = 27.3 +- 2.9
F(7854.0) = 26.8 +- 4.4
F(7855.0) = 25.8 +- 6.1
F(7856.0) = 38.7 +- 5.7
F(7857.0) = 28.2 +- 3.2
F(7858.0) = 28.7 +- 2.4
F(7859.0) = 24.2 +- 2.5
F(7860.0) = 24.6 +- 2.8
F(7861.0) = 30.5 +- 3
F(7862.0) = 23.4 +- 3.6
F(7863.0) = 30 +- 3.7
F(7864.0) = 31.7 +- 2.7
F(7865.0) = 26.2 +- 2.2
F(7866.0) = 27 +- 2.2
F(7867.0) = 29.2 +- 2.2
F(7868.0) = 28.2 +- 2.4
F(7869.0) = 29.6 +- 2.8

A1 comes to 31.4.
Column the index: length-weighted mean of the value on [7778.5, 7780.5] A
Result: 28.7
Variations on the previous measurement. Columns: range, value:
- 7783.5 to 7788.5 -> 28.9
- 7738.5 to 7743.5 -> 30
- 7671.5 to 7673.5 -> 30.3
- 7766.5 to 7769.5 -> 29.8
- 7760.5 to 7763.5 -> 30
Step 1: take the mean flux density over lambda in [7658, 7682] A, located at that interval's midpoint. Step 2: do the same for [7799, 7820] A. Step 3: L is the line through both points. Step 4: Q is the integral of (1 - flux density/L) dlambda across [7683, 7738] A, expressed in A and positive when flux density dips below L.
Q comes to 3.1 A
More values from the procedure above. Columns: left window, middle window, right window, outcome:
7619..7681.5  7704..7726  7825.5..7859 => 0.4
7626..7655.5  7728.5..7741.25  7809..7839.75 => -0.4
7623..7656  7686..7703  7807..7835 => 1.3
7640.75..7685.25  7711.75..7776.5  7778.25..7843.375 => 1.3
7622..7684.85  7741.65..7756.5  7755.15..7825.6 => 0.7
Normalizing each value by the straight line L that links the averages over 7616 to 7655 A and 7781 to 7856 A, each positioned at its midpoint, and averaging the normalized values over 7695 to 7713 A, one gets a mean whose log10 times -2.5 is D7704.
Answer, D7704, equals 0.06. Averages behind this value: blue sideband 29.8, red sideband 30.7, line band 28.5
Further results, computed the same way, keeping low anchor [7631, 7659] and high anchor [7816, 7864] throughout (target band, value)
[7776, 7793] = 0.04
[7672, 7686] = -0.05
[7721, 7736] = 0.00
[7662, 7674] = -0.02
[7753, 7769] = -0.06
